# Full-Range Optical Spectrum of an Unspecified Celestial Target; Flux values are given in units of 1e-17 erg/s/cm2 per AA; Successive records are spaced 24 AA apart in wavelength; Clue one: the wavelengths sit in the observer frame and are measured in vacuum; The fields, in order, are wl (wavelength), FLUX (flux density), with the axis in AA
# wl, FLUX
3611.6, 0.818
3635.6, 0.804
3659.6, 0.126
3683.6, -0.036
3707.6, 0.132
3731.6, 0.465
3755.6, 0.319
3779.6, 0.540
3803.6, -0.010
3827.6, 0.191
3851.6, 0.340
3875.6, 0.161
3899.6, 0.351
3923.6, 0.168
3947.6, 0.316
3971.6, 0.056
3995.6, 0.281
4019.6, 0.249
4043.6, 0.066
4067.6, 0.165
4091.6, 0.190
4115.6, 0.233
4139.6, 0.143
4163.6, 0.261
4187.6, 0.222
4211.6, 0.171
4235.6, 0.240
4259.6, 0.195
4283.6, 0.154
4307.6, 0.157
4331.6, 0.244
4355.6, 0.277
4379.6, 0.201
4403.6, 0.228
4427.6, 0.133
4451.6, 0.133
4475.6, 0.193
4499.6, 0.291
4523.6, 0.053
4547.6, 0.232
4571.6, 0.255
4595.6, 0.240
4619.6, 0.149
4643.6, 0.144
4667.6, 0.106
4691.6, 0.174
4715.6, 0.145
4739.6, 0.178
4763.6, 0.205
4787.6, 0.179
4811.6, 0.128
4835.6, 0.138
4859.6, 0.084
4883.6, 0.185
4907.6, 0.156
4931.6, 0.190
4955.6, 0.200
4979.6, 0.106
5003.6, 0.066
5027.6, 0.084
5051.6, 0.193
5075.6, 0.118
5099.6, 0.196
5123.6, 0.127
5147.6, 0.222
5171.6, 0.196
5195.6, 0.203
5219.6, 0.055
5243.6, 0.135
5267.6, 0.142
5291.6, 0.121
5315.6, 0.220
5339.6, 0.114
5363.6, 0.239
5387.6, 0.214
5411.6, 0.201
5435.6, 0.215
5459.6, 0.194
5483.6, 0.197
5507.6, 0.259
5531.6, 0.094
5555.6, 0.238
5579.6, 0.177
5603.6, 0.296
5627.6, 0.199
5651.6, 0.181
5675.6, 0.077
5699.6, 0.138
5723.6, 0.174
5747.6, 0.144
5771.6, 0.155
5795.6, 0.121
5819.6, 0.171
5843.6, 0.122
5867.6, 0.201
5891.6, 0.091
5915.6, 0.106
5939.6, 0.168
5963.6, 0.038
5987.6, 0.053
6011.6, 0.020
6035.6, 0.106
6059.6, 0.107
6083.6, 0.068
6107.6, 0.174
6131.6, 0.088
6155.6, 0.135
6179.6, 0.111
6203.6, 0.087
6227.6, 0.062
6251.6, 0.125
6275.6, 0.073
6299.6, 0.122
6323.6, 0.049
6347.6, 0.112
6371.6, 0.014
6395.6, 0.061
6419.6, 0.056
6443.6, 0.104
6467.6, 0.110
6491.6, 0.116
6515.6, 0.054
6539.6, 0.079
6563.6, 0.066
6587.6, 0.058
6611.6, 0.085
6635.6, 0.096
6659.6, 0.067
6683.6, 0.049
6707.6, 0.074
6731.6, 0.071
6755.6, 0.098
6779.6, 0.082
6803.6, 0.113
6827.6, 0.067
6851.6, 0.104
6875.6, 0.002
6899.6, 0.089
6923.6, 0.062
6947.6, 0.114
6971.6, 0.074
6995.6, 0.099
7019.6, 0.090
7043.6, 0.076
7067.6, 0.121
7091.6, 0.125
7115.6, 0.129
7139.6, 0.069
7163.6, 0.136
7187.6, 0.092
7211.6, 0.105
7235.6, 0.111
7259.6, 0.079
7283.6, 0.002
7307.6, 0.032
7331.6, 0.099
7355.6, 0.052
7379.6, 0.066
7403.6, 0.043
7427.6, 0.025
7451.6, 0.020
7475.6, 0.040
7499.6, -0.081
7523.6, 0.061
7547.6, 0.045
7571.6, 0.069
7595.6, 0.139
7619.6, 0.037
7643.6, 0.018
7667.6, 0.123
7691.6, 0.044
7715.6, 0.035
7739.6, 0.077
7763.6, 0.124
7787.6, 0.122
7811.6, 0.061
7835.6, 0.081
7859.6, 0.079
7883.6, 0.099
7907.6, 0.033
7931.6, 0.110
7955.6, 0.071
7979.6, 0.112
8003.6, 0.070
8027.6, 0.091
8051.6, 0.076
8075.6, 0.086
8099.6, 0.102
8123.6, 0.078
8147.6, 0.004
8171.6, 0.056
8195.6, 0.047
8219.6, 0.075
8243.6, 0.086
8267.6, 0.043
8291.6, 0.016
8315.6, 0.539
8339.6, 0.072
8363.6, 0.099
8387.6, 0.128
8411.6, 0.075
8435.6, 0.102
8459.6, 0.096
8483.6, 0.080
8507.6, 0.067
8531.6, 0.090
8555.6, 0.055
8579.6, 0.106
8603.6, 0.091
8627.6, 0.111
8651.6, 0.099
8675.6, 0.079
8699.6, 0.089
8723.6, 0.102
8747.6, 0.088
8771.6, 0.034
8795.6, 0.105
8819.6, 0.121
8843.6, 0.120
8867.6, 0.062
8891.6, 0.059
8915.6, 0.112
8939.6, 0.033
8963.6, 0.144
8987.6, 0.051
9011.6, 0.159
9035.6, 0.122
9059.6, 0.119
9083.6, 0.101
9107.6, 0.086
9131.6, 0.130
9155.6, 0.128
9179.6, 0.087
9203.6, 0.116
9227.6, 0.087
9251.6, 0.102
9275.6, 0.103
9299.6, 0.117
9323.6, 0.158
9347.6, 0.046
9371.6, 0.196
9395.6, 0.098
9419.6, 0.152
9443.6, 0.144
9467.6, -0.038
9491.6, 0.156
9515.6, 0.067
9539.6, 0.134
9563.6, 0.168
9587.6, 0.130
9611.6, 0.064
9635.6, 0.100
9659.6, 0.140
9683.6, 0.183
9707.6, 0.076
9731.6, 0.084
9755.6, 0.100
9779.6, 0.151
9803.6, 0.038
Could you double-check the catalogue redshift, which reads 1.23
